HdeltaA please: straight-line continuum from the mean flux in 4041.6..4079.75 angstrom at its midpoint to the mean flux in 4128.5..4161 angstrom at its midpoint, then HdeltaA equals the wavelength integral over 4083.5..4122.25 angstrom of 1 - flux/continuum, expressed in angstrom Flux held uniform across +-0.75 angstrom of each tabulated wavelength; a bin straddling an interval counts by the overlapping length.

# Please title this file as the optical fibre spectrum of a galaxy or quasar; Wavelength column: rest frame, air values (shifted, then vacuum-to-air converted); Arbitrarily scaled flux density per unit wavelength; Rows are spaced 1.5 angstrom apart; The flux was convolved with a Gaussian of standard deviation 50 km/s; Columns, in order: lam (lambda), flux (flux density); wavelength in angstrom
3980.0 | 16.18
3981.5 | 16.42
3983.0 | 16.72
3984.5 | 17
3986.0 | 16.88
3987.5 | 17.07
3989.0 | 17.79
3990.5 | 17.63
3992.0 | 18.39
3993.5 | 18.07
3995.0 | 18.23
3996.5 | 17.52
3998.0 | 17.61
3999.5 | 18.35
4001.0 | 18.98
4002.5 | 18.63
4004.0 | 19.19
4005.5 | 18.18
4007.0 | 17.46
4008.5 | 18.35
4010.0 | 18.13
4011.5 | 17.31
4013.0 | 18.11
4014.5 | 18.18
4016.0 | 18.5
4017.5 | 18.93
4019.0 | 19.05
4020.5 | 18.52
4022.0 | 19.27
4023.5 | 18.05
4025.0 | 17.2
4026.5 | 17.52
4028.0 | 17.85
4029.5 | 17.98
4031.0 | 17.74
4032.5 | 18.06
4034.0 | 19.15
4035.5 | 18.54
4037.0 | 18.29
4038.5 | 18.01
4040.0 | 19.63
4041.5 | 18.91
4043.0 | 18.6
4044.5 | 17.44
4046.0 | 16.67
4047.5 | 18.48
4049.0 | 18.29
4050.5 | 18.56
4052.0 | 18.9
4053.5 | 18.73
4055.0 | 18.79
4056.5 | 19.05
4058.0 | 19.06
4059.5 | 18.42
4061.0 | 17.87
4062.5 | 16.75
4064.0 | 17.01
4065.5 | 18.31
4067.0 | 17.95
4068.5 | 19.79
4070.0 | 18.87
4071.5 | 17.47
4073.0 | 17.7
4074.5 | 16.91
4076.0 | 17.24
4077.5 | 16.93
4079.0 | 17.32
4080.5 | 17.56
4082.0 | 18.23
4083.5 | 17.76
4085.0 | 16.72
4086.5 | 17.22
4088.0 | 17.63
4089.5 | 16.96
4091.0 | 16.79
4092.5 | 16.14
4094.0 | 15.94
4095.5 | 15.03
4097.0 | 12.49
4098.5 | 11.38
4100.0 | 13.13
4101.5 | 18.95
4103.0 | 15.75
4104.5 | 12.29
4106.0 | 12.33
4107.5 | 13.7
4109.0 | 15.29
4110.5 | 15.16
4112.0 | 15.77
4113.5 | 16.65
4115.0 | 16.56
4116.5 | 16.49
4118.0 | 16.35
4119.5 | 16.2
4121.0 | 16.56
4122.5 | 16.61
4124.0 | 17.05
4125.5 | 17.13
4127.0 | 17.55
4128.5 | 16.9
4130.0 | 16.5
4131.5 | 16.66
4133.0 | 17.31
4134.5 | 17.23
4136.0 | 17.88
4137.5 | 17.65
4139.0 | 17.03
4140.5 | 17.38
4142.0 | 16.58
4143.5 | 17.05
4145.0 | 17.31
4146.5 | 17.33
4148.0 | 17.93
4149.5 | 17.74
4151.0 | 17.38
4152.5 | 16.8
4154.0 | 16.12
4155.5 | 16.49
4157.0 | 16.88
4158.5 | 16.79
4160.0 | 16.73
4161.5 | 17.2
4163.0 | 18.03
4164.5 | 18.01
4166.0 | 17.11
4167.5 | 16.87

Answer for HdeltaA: 4.44 angstrom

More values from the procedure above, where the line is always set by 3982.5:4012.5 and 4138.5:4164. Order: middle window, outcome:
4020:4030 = -0.2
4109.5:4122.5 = 0.8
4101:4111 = 1.5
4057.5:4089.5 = -0.4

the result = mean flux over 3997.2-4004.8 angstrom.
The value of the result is 18.5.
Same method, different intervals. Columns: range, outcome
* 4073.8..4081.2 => 17.2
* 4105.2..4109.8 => 13.8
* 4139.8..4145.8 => 17.1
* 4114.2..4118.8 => 16.5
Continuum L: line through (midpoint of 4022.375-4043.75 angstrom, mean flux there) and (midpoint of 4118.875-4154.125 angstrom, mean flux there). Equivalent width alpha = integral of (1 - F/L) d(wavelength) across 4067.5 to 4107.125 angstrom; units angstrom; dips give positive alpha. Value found 3.0 angstrom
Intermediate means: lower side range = 18.3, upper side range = 17.1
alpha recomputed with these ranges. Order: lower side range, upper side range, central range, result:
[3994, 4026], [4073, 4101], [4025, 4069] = -2.5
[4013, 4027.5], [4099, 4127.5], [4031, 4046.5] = -0.4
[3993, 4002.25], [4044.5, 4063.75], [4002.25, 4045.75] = -0.2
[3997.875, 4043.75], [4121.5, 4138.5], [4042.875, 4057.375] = -0.3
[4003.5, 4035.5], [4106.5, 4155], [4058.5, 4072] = -0.4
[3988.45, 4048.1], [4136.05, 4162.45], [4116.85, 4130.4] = 0.4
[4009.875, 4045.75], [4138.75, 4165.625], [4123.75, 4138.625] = 0.1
